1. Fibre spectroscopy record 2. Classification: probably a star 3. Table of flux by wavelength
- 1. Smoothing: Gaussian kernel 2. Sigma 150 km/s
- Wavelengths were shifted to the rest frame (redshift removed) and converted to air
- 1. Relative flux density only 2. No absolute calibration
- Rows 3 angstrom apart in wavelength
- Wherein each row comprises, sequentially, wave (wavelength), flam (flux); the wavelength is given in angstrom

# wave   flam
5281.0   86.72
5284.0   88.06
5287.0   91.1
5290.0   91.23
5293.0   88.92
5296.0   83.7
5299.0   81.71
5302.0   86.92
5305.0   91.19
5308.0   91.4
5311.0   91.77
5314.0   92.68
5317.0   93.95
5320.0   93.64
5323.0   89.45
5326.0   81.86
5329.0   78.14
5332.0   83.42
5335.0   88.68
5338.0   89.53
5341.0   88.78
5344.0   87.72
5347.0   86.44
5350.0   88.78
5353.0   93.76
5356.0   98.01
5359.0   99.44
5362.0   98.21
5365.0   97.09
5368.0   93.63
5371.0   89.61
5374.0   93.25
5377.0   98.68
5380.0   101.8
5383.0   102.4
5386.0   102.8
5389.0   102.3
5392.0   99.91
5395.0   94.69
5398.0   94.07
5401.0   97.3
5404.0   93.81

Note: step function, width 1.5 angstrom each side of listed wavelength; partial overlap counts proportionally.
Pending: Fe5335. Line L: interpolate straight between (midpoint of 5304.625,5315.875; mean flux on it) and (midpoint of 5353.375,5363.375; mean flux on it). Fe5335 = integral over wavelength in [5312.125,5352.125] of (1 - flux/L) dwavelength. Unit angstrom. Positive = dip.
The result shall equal 2.8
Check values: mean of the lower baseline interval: 91.9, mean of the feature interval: 88.1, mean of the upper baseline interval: 98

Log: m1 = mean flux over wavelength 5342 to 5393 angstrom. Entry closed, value 96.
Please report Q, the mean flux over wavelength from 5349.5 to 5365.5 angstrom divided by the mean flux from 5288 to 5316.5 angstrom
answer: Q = 1.08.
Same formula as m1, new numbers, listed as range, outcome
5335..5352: 88.5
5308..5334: 88.3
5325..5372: 90.3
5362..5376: 94.1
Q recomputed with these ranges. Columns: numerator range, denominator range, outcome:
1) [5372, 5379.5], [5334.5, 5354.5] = 1.08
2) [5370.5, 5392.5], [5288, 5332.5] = 1.13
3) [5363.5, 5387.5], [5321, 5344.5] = 1.13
